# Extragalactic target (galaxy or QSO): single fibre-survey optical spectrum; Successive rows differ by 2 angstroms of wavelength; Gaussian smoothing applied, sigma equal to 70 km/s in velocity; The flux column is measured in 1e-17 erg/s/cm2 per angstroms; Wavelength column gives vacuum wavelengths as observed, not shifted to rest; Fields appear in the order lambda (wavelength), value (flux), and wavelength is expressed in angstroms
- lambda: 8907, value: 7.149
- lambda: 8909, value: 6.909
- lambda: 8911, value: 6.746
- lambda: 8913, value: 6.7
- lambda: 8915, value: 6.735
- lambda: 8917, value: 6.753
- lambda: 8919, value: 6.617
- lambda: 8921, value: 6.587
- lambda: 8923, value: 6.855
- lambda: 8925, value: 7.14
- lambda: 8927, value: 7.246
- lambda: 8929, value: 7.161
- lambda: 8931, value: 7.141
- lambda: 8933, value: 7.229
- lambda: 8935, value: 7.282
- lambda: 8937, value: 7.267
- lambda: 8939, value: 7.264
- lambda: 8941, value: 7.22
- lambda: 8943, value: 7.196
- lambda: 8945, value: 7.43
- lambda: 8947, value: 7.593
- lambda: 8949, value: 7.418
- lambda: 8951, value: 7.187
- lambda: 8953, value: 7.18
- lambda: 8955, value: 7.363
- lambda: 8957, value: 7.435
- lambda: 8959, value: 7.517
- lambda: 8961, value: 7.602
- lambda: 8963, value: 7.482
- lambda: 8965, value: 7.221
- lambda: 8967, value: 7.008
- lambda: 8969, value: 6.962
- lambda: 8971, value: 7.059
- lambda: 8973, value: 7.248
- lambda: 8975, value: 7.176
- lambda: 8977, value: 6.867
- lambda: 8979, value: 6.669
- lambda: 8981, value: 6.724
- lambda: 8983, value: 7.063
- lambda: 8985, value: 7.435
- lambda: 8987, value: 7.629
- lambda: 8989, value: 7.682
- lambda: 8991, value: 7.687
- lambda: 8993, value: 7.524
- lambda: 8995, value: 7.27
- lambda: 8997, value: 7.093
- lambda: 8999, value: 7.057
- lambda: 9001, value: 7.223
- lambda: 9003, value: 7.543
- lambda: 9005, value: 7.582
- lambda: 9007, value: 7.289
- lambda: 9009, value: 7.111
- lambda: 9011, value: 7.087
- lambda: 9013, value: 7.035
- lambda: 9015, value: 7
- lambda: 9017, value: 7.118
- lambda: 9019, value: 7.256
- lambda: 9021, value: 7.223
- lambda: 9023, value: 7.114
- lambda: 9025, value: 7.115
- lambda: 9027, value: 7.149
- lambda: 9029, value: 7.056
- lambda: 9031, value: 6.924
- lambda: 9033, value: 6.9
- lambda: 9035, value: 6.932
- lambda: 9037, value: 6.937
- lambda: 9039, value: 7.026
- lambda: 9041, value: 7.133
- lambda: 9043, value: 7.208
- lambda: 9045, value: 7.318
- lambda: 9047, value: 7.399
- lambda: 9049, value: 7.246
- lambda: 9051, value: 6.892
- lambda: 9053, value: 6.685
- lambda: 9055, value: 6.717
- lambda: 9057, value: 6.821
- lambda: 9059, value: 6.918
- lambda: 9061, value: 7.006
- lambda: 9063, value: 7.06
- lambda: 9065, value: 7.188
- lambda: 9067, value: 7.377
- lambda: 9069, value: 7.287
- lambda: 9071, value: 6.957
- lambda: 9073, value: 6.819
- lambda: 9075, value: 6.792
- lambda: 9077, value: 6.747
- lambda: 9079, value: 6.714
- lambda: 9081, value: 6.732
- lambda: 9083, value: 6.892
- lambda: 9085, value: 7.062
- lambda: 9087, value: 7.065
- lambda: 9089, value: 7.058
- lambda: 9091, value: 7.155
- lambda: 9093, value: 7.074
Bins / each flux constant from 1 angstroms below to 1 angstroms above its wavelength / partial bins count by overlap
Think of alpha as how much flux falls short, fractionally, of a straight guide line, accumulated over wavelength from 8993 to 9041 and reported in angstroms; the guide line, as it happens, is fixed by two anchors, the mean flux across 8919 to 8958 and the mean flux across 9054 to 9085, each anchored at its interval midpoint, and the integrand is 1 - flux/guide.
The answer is -0.6 angstroms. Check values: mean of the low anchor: 7.21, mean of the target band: 7.14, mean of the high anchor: 6.94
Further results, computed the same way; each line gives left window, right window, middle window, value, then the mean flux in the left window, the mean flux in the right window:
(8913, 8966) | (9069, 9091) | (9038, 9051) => -0.4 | 7.19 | 6.91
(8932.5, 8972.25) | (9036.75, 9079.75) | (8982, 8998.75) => -0.5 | 7.3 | 7.01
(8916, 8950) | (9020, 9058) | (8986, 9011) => -1.1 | 7.14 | 7.04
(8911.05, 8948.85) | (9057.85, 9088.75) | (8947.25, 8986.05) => -0.8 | 7.08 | 6.98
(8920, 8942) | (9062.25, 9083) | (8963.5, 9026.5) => -1.3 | 7.13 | 6.96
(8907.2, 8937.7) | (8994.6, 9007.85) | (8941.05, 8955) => -0.5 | 6.96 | 7.29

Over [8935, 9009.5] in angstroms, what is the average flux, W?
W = 7.28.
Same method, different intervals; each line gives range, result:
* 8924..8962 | 7.31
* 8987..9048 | 7.21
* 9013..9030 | 7.12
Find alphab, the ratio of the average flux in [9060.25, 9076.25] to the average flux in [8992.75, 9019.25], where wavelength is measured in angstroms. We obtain 0.98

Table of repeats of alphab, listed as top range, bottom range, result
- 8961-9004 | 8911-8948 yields 1.02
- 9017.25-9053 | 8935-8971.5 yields 0.97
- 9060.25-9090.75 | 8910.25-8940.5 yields 1.00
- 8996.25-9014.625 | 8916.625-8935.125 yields 1.03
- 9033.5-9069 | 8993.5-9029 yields 0.98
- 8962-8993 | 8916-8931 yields 1.04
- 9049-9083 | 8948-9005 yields 0.95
